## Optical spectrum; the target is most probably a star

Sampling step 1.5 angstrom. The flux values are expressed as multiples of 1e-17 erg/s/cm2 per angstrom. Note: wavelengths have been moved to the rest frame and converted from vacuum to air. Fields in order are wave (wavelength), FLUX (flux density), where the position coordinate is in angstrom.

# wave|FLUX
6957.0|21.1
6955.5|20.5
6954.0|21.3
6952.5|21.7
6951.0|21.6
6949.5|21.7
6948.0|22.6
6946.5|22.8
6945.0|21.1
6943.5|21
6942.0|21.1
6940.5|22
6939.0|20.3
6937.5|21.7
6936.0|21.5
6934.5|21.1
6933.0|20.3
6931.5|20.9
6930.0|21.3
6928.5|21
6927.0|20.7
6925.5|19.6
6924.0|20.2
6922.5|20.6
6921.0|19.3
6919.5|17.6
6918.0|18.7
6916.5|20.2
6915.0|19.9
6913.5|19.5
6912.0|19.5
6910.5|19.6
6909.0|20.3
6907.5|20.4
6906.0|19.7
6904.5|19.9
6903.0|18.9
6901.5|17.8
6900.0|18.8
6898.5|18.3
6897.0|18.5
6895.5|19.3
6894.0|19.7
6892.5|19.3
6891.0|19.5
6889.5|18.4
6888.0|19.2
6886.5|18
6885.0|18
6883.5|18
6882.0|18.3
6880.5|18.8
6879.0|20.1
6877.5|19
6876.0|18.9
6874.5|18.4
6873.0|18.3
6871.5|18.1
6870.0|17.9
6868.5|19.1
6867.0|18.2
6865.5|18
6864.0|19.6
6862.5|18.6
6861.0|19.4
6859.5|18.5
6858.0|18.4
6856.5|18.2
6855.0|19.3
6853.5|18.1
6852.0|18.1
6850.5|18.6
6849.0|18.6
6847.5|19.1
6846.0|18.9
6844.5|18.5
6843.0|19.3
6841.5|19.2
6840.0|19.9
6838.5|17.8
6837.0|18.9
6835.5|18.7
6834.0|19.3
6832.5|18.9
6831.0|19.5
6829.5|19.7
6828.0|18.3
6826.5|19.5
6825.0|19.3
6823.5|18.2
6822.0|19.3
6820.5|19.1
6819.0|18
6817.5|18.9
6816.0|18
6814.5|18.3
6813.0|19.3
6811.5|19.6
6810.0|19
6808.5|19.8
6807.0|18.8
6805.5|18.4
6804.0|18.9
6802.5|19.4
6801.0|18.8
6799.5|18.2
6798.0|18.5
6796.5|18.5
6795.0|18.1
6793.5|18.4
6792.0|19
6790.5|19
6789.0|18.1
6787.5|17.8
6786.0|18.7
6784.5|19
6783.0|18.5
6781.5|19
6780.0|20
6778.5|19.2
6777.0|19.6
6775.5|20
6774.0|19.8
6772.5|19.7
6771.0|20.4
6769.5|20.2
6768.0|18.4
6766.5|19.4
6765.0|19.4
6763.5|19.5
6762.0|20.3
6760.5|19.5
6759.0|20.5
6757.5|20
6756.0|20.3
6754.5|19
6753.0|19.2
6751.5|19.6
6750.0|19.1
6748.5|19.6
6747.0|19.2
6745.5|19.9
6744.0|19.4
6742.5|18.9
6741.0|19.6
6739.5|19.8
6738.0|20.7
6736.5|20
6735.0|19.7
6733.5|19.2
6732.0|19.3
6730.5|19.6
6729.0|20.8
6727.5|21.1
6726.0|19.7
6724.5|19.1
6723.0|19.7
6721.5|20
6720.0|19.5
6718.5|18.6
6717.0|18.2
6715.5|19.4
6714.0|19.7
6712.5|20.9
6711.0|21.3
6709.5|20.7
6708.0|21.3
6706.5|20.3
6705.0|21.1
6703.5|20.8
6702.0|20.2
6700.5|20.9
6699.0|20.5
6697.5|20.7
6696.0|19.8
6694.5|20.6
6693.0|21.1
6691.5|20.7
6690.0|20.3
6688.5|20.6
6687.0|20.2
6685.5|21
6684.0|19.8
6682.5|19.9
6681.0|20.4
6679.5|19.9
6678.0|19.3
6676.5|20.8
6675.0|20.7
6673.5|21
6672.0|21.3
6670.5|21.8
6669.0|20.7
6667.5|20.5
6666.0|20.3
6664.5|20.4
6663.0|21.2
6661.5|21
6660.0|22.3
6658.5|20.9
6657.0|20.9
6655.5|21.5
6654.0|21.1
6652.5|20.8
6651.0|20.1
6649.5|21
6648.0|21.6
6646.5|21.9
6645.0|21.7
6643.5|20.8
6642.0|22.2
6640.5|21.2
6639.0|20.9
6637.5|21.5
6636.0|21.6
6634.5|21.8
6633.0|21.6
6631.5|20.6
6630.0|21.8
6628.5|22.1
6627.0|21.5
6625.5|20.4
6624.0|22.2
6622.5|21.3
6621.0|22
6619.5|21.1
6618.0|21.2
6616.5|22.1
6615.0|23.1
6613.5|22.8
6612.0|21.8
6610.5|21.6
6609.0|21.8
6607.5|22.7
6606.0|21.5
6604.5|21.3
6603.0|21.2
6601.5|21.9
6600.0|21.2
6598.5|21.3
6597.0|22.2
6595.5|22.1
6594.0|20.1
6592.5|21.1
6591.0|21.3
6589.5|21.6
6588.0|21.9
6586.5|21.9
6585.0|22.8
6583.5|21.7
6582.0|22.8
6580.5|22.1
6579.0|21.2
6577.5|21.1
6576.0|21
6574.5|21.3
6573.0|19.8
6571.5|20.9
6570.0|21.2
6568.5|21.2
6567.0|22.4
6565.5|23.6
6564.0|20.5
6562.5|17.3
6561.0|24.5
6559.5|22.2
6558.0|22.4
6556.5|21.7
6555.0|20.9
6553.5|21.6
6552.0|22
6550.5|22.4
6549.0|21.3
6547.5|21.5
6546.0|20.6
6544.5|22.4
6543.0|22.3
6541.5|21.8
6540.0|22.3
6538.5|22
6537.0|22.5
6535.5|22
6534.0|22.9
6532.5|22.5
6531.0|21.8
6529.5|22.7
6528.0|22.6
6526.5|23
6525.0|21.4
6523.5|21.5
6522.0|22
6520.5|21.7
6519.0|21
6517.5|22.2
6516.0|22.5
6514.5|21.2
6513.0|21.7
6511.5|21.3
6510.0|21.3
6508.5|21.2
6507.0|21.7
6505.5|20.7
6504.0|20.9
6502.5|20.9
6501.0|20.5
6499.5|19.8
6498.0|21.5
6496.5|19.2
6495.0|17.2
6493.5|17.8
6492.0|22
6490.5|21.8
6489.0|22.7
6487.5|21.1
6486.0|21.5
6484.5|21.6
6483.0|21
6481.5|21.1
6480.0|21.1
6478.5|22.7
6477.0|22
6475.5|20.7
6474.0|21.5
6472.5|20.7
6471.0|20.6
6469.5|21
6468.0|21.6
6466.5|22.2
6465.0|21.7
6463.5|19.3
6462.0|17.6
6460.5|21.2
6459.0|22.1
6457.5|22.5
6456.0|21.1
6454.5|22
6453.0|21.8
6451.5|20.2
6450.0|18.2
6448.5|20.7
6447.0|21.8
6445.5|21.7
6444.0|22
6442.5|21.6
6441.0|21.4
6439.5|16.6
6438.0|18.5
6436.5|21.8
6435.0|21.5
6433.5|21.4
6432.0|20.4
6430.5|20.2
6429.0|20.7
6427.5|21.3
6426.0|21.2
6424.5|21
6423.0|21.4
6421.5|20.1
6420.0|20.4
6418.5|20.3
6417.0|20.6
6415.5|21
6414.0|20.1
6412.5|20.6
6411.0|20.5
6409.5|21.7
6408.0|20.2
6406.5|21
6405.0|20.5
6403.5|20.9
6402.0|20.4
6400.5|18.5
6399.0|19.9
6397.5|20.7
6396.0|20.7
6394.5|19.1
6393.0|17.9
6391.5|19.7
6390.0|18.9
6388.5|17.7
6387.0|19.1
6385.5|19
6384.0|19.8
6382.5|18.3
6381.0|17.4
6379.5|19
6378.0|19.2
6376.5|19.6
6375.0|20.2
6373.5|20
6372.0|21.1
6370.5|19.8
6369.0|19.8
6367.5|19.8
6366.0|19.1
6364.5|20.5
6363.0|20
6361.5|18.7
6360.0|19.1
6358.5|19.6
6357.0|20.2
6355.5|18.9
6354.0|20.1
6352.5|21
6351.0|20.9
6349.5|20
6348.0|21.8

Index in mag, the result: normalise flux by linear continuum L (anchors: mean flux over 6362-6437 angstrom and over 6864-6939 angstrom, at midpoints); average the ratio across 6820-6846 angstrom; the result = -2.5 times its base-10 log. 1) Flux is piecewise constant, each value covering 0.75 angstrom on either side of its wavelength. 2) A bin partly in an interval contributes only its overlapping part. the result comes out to 0.02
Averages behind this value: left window 20.1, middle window 19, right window 19.4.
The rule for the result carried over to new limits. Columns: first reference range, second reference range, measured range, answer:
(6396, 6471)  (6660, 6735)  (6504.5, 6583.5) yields -0.06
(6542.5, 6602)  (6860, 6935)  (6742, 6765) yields 0.04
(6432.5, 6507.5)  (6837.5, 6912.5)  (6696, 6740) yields -0.03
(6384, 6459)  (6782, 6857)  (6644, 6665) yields -0.09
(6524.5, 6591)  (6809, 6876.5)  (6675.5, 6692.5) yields 0.01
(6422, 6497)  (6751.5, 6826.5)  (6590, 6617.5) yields -0.08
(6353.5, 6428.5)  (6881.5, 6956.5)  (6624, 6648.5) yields -0.08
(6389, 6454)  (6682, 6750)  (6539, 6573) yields -0.07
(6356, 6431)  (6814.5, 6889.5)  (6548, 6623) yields -0.12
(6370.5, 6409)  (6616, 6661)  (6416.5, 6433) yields -0.05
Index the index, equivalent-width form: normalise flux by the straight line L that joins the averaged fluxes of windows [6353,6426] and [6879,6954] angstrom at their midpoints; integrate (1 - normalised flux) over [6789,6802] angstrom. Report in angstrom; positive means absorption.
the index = 0.9 angstrom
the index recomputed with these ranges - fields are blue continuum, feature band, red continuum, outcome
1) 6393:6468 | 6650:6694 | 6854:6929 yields -2.0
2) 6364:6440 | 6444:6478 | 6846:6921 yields -2.0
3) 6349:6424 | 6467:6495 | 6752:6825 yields -2.1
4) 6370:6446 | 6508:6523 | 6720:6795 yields -1.3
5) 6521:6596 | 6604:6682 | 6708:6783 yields -1.7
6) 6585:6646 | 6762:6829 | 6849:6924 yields 2.8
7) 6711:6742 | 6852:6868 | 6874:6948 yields 0.9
